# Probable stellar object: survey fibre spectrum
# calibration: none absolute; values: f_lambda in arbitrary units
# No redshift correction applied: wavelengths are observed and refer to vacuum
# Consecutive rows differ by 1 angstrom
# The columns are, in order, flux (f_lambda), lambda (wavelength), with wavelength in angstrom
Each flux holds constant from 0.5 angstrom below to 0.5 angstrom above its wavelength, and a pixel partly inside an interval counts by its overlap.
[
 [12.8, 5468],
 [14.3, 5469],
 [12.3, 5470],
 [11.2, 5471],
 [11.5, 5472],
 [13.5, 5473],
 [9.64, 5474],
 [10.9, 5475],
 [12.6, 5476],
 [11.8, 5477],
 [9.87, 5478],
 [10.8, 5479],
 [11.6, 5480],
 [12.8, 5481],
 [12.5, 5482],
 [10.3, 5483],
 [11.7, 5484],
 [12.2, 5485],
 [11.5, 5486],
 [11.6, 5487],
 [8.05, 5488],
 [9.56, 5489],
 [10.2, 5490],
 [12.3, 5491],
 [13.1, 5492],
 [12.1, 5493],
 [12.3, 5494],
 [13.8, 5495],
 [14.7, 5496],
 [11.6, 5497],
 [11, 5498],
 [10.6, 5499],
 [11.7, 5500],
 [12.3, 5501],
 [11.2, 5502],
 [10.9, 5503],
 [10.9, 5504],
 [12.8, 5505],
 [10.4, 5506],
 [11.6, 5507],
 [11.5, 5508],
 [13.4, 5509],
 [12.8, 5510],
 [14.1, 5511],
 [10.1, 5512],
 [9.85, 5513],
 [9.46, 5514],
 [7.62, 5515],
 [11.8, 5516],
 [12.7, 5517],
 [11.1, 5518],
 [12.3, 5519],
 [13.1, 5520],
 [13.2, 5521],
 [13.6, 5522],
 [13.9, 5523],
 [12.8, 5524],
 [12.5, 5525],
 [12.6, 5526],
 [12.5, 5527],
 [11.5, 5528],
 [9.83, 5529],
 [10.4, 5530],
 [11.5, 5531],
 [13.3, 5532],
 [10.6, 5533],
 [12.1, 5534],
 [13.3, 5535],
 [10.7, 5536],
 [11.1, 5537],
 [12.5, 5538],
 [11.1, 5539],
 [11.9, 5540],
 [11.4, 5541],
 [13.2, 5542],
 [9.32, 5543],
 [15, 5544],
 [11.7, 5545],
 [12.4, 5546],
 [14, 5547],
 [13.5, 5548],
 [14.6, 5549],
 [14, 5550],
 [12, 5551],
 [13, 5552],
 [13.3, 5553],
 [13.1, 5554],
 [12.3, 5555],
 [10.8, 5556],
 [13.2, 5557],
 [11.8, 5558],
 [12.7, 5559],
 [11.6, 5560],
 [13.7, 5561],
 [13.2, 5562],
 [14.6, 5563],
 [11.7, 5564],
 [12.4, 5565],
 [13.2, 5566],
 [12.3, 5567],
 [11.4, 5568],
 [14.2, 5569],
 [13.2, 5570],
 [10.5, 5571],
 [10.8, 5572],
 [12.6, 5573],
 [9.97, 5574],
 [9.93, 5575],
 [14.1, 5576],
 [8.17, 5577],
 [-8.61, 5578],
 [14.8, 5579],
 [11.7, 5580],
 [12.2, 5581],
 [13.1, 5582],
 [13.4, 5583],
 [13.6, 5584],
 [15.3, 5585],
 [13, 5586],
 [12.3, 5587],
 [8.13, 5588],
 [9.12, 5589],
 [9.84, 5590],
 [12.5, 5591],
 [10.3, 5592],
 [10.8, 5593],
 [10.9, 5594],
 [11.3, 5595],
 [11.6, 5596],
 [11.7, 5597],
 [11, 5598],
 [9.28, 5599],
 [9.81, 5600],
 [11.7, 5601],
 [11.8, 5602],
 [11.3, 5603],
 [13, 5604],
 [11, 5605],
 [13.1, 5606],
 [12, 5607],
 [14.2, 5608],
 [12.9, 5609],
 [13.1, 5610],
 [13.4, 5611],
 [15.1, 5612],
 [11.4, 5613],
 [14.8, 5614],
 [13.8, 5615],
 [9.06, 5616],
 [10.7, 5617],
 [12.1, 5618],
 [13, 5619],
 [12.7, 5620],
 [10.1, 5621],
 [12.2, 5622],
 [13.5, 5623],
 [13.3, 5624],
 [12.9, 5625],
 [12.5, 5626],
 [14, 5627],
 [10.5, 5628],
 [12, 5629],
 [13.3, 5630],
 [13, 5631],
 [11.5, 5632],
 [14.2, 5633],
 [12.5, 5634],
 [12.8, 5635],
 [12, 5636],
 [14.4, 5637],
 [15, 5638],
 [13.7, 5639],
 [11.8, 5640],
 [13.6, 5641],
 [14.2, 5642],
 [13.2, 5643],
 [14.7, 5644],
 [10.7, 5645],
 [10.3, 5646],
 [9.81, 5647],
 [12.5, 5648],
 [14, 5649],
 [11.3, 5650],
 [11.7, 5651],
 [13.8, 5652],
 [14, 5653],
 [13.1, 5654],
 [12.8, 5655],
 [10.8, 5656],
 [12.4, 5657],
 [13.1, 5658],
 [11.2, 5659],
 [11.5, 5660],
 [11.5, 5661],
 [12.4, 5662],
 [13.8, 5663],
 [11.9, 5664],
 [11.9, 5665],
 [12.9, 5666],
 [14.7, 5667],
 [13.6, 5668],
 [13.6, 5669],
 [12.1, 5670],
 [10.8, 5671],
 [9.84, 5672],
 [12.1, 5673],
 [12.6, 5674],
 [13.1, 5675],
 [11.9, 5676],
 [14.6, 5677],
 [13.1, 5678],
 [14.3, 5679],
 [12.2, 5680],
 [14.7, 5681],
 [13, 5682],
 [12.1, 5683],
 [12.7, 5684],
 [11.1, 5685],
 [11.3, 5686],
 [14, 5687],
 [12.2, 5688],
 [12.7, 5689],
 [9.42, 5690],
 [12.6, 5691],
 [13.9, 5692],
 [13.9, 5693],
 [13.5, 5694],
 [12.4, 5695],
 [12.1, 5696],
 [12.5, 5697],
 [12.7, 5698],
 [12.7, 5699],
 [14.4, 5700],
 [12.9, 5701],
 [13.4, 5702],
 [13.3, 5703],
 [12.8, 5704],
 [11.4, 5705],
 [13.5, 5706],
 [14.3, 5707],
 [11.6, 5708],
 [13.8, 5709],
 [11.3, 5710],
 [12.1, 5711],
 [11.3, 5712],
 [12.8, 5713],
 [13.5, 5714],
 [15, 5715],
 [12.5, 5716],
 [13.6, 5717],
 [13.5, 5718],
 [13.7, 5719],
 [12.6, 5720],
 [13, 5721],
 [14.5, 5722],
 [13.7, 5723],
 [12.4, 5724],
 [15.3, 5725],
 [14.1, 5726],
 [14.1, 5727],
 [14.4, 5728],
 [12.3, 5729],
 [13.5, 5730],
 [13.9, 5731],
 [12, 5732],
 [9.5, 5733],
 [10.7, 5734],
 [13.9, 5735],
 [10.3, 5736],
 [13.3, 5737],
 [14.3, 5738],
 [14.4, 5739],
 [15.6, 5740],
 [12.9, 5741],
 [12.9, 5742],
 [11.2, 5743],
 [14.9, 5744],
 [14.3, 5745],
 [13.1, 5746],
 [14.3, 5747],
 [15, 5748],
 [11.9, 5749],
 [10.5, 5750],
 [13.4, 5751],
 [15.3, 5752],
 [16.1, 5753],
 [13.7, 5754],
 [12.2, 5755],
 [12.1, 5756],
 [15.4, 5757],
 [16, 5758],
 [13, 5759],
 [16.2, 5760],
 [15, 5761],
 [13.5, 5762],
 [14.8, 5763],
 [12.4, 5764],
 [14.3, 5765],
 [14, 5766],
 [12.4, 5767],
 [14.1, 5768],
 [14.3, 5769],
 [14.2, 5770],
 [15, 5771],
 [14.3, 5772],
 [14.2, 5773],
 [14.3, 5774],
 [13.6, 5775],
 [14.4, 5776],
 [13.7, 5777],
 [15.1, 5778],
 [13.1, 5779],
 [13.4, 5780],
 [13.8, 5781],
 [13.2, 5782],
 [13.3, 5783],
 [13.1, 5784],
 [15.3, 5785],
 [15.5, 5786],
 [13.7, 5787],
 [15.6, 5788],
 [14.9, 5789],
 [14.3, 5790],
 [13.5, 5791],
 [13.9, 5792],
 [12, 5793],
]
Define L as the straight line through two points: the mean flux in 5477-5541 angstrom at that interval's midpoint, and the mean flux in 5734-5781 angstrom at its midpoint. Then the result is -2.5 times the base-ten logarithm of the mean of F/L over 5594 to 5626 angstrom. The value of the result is 0.04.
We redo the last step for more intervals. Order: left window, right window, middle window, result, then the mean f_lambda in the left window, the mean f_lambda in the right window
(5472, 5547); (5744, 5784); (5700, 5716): 0.045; 11.7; 13.9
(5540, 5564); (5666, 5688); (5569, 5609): 0.141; 12.8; 12.7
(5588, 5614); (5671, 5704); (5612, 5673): -0.032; 11.7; 12.7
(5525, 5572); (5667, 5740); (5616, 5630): 0.036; 12.3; 12.9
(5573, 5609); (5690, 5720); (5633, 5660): -0.060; 11.1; 12.9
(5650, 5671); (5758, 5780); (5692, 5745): 0.024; 12.6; 14.1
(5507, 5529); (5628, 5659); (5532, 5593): 0.029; 12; 12.7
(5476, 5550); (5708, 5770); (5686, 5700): 0.037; 11.9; 13.4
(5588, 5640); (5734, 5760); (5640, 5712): 0.018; 12.1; 13.6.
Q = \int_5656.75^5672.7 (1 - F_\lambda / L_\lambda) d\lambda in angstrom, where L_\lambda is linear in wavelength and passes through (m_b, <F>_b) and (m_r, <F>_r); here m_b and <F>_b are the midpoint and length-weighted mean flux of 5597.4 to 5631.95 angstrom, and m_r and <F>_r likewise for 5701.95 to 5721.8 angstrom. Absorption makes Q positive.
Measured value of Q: 0.4 angstrom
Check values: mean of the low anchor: 12.3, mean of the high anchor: 13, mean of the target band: 12.3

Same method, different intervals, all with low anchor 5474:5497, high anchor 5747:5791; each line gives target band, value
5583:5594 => 0.82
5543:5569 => -1.30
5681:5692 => 0.84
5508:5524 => -0.11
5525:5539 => 0.36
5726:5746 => 0.95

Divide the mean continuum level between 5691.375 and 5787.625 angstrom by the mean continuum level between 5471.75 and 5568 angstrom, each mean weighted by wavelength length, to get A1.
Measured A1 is 1.13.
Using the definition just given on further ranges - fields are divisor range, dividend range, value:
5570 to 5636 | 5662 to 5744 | 1.10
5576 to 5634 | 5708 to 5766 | 1.14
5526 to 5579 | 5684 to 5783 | 1.13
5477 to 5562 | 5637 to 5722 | 1.07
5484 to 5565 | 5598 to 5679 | 1.04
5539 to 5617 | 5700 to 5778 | 1.13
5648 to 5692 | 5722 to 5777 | 1.09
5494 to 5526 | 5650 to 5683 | 1.06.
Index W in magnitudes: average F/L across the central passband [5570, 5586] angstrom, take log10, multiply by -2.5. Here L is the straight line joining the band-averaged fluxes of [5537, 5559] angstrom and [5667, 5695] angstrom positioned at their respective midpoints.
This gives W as 0.15 mag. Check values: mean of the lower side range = 12.5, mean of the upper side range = 12.7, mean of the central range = 10.9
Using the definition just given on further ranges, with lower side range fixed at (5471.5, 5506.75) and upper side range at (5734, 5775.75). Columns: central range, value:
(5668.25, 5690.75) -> 0.06 mag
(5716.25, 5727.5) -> -0.01 mag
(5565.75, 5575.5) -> 0.04 mag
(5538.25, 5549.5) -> -0.05 mag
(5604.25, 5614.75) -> -0.05 mag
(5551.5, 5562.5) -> -0.04 mag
